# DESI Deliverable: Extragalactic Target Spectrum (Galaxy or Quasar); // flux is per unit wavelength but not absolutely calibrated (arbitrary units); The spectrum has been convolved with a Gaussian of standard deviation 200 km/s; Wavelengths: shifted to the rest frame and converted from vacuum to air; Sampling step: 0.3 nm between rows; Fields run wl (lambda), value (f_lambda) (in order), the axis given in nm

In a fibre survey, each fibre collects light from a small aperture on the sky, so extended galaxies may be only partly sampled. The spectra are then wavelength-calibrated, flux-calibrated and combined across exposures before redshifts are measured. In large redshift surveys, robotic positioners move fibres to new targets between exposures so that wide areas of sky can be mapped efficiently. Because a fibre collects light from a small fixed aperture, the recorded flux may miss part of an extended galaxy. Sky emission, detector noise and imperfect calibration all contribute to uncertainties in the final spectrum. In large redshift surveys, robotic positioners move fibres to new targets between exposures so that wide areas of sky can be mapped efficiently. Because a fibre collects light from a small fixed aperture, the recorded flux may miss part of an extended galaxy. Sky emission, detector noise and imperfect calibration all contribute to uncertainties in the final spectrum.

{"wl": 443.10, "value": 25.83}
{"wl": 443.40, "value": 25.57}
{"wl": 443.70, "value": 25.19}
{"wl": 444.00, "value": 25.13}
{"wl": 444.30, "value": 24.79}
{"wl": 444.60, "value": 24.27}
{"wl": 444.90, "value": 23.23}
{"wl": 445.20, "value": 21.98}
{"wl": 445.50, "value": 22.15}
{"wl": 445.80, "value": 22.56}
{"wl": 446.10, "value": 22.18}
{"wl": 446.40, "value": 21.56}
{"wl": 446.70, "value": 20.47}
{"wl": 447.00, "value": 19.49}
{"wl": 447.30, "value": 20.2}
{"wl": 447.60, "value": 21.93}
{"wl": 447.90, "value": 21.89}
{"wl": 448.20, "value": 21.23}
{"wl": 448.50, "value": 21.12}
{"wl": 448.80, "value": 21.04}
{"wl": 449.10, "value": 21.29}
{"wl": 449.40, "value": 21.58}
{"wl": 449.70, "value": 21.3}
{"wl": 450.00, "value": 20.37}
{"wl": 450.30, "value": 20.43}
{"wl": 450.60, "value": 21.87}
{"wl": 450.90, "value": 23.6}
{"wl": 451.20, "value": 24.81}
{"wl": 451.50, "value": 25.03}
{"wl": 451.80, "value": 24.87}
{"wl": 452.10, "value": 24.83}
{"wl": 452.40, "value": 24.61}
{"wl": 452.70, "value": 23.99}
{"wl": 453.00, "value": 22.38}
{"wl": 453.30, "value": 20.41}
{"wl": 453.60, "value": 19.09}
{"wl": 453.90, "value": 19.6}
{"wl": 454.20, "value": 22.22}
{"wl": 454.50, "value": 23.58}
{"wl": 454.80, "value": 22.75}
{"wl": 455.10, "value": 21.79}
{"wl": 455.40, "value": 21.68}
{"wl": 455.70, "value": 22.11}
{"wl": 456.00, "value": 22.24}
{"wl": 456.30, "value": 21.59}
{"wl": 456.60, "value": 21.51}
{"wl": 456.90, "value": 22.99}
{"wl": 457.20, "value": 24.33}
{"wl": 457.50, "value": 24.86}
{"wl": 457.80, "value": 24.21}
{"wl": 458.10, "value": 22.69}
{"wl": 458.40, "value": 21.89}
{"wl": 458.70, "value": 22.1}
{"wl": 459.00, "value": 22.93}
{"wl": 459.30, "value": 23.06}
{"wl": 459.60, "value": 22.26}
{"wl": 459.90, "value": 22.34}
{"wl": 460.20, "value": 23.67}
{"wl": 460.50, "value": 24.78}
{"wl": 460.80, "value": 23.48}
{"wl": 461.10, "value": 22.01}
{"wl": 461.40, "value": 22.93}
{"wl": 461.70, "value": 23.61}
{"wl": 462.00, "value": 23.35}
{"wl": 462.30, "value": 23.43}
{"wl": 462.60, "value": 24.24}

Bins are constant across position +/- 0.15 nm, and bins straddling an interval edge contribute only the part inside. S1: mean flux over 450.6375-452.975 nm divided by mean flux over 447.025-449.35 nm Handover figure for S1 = 1.15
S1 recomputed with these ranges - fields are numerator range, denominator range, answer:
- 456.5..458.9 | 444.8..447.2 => 1.07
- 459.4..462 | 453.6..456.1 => 1.06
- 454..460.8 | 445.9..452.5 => 1.03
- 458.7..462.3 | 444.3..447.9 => 1.05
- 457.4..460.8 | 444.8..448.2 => 1.07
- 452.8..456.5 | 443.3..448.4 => 0.96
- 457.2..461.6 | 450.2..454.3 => 1.02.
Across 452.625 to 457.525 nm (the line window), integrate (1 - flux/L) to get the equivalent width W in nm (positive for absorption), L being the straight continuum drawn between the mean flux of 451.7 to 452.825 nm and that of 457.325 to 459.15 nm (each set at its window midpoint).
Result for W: 0.37 nm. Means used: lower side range 24.6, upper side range 23.1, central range 22.1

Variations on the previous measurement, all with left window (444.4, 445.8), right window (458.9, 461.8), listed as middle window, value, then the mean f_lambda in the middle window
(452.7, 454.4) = 0.14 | 21.1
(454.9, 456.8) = 0.10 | 21.9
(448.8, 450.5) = 0.15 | 21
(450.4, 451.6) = -0.03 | 23.6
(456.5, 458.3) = -0.03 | 23.4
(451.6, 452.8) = -0.08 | 24.6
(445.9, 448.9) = 0.24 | 21.1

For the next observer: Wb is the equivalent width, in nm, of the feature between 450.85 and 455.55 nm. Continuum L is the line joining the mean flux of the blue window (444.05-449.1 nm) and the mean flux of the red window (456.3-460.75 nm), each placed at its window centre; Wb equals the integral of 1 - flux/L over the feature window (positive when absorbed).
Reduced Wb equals -0.05 nm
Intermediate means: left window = 21.9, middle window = 22.8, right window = 23.1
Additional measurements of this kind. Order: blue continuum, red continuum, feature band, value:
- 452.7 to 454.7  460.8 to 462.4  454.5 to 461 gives -0.156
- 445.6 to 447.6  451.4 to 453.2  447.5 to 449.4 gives 0.061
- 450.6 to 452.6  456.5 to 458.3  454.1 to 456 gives 0.118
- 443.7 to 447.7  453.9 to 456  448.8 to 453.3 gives -0.105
